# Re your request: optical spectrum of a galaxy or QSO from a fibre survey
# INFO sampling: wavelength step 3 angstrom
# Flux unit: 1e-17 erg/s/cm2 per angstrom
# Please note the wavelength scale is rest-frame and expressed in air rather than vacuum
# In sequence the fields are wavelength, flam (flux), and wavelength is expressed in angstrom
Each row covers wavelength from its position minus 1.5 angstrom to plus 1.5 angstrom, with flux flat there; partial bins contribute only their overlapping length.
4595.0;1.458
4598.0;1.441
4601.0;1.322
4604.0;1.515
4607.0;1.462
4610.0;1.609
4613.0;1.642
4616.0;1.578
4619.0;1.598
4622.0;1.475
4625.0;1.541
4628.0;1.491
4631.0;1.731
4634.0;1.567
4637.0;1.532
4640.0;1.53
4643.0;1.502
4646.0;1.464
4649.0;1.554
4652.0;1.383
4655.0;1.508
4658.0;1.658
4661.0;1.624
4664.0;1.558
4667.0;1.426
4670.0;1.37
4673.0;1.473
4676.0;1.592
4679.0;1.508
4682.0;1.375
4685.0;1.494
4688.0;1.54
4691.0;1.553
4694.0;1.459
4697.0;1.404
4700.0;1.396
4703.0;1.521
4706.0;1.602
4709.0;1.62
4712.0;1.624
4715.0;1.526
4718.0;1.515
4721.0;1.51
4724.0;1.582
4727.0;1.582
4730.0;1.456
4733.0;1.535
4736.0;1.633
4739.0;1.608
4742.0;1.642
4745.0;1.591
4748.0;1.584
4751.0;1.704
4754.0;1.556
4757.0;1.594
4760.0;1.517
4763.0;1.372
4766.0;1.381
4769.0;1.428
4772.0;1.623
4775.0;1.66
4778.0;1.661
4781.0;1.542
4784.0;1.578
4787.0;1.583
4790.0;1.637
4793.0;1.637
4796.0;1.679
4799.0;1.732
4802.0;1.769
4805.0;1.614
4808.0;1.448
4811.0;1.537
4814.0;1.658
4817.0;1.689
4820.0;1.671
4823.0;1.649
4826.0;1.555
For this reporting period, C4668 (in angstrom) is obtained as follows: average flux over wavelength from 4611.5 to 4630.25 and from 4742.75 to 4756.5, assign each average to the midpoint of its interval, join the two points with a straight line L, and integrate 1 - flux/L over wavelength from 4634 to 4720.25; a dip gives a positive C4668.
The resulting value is 3.8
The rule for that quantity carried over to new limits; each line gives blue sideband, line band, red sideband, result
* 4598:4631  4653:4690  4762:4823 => 0.99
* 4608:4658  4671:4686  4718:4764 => 0.68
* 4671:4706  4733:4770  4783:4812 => 0.31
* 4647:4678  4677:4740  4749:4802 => 0.73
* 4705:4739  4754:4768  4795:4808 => 1.22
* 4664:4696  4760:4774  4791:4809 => 1.22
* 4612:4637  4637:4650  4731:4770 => 0.47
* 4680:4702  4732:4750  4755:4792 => -1.05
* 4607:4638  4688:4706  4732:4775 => 0.92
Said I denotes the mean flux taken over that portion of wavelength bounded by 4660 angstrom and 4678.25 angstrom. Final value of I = 1.5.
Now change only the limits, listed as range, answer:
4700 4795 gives 1.57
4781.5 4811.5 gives 1.62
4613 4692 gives 1.53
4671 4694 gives 1.5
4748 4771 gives 1.51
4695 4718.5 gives 1.53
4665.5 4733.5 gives 1.51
